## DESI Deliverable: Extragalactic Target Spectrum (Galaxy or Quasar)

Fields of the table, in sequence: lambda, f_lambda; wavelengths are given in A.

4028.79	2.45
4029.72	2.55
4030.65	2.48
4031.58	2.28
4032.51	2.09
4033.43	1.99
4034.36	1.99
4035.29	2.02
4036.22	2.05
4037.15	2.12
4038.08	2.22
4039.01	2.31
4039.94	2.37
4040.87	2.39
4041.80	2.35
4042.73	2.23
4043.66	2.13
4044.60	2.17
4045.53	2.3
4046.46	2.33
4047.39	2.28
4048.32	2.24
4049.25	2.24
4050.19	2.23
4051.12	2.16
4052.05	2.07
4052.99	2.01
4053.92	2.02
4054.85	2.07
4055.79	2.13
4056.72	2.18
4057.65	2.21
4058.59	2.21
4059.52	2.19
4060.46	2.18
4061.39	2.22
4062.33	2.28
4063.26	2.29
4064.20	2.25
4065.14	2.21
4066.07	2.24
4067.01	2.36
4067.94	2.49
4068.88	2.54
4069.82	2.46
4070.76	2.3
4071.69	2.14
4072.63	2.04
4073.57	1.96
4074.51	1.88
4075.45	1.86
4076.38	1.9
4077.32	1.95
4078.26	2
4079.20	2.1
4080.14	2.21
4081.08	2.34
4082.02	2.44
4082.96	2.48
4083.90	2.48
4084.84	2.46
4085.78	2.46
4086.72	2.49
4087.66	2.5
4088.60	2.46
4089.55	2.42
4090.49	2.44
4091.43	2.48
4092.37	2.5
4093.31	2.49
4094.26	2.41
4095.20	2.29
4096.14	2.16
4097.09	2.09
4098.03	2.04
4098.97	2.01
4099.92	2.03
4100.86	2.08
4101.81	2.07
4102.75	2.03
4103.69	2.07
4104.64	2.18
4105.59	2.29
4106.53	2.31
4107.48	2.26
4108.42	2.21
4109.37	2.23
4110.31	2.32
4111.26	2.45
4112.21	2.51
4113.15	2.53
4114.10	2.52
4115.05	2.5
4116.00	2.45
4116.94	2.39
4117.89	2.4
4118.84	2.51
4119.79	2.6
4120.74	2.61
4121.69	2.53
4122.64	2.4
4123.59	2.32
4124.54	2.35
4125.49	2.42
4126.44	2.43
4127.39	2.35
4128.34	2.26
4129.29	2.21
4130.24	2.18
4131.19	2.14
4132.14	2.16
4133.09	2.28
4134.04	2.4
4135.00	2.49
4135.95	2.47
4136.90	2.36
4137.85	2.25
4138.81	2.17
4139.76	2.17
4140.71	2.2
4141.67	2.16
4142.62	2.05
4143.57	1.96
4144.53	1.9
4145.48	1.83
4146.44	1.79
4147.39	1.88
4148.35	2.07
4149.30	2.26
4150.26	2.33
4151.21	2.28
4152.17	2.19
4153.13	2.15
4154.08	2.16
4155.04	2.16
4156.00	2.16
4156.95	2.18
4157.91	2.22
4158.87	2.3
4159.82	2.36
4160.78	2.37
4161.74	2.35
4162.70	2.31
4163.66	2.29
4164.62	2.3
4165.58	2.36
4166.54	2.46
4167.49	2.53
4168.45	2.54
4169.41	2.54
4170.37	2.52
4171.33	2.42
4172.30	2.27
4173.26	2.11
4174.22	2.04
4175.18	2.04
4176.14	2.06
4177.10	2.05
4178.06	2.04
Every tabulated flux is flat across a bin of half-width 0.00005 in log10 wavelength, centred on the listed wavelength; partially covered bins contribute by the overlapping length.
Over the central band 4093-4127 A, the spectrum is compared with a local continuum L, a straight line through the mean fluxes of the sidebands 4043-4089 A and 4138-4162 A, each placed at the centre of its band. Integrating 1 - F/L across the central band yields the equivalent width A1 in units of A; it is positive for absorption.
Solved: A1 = -2.1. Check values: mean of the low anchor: 2.23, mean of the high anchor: 2.15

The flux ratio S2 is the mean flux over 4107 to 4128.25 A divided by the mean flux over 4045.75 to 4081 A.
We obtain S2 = 1.11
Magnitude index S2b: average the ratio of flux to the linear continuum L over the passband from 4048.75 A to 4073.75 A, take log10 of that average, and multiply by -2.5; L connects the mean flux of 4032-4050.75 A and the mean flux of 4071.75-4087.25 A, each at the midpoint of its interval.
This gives -0.008 mag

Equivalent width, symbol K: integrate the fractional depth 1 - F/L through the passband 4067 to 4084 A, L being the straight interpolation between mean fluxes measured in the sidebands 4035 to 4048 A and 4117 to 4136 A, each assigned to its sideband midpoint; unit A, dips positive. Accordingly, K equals 0.7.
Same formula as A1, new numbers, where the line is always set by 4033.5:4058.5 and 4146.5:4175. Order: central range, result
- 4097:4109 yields 0.5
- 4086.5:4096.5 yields -0.9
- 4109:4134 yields -1.6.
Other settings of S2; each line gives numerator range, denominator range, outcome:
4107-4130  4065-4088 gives 1.07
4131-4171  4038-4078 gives 1.02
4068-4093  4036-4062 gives 1.04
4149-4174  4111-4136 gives 0.96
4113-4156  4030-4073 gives 1.02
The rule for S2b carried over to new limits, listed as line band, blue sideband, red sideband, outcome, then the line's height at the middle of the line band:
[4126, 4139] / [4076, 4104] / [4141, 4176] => -0.03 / 2.23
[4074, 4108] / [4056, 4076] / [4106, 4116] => 0.03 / 2.31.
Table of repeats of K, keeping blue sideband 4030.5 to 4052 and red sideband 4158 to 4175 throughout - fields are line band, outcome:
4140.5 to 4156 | 1.61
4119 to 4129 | -0.54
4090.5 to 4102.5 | 0.24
